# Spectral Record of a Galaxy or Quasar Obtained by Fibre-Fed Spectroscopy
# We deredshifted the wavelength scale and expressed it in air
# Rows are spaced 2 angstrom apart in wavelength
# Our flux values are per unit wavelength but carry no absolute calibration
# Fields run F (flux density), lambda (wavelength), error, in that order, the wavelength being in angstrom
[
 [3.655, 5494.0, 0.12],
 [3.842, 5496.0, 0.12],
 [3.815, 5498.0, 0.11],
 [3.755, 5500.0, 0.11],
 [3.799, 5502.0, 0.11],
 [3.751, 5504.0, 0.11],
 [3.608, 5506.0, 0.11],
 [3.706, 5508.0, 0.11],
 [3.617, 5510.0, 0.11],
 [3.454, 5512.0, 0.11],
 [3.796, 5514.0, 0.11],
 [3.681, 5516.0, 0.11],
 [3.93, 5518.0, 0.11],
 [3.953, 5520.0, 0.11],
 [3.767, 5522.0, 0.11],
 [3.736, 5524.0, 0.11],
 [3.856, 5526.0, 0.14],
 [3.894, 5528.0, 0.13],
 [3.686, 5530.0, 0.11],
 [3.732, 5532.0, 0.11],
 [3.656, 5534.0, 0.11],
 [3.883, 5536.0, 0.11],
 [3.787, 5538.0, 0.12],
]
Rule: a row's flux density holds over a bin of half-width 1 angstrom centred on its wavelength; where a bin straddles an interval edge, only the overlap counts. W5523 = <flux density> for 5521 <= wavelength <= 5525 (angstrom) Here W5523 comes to 3.75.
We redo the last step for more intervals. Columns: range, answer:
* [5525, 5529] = 3.88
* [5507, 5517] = 3.65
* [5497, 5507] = 3.75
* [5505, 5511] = 3.64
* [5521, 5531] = 3.79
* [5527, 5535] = 3.74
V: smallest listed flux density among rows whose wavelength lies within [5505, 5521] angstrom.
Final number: 3.454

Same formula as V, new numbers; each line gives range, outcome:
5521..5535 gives 3.656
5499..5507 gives 3.608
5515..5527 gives 3.681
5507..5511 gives 3.617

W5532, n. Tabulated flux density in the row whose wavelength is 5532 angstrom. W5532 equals 3.732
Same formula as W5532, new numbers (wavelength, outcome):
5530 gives 3.686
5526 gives 3.856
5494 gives 3.655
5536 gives 3.883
